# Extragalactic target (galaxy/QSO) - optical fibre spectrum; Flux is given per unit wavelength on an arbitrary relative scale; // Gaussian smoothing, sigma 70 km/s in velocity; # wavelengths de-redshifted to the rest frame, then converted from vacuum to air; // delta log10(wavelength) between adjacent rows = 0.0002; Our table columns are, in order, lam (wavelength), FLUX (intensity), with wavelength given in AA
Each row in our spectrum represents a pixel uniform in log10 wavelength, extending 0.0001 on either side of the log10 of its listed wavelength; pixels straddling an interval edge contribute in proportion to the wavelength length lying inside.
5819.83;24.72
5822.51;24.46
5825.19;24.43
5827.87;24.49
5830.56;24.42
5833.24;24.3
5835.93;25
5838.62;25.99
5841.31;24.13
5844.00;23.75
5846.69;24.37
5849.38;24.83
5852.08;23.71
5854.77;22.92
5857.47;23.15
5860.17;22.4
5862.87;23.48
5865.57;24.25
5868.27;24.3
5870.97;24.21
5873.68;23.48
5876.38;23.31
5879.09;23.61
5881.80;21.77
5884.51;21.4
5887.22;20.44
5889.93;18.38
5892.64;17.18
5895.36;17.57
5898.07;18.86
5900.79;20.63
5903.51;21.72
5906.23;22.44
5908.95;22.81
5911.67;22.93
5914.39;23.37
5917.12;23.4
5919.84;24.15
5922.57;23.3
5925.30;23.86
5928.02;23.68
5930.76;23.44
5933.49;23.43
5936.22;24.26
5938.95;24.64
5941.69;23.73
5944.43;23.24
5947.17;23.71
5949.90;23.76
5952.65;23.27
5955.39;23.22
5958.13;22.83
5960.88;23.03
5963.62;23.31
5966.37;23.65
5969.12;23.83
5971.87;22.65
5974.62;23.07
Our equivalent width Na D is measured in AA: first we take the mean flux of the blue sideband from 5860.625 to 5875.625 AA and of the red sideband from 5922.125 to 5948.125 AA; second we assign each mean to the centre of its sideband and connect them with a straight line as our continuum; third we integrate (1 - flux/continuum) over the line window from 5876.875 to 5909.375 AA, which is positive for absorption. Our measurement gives 4.4 AA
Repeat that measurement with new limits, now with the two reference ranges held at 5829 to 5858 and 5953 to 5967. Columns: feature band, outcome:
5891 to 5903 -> 2.5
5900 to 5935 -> 0.8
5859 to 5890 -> 1.6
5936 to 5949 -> -0.3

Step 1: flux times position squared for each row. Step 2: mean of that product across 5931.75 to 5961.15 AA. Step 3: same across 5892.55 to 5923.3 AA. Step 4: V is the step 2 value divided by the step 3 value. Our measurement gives 1.10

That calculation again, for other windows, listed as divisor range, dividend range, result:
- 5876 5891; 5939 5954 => 1.13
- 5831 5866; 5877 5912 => 0.88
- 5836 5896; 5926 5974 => 1.06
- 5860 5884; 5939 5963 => 1.03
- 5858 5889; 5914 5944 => 1.06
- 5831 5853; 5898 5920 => 0.93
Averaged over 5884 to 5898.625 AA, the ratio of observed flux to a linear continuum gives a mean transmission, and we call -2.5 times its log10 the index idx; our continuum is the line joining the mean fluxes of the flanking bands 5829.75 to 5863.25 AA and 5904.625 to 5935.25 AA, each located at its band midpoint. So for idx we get 0.25 mag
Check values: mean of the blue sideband 24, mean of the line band 18.8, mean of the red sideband 23.3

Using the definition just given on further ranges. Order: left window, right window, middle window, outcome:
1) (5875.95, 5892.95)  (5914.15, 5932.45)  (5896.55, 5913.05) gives 0.04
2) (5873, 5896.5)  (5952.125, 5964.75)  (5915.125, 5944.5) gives -0.07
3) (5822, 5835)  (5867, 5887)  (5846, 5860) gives 0.00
